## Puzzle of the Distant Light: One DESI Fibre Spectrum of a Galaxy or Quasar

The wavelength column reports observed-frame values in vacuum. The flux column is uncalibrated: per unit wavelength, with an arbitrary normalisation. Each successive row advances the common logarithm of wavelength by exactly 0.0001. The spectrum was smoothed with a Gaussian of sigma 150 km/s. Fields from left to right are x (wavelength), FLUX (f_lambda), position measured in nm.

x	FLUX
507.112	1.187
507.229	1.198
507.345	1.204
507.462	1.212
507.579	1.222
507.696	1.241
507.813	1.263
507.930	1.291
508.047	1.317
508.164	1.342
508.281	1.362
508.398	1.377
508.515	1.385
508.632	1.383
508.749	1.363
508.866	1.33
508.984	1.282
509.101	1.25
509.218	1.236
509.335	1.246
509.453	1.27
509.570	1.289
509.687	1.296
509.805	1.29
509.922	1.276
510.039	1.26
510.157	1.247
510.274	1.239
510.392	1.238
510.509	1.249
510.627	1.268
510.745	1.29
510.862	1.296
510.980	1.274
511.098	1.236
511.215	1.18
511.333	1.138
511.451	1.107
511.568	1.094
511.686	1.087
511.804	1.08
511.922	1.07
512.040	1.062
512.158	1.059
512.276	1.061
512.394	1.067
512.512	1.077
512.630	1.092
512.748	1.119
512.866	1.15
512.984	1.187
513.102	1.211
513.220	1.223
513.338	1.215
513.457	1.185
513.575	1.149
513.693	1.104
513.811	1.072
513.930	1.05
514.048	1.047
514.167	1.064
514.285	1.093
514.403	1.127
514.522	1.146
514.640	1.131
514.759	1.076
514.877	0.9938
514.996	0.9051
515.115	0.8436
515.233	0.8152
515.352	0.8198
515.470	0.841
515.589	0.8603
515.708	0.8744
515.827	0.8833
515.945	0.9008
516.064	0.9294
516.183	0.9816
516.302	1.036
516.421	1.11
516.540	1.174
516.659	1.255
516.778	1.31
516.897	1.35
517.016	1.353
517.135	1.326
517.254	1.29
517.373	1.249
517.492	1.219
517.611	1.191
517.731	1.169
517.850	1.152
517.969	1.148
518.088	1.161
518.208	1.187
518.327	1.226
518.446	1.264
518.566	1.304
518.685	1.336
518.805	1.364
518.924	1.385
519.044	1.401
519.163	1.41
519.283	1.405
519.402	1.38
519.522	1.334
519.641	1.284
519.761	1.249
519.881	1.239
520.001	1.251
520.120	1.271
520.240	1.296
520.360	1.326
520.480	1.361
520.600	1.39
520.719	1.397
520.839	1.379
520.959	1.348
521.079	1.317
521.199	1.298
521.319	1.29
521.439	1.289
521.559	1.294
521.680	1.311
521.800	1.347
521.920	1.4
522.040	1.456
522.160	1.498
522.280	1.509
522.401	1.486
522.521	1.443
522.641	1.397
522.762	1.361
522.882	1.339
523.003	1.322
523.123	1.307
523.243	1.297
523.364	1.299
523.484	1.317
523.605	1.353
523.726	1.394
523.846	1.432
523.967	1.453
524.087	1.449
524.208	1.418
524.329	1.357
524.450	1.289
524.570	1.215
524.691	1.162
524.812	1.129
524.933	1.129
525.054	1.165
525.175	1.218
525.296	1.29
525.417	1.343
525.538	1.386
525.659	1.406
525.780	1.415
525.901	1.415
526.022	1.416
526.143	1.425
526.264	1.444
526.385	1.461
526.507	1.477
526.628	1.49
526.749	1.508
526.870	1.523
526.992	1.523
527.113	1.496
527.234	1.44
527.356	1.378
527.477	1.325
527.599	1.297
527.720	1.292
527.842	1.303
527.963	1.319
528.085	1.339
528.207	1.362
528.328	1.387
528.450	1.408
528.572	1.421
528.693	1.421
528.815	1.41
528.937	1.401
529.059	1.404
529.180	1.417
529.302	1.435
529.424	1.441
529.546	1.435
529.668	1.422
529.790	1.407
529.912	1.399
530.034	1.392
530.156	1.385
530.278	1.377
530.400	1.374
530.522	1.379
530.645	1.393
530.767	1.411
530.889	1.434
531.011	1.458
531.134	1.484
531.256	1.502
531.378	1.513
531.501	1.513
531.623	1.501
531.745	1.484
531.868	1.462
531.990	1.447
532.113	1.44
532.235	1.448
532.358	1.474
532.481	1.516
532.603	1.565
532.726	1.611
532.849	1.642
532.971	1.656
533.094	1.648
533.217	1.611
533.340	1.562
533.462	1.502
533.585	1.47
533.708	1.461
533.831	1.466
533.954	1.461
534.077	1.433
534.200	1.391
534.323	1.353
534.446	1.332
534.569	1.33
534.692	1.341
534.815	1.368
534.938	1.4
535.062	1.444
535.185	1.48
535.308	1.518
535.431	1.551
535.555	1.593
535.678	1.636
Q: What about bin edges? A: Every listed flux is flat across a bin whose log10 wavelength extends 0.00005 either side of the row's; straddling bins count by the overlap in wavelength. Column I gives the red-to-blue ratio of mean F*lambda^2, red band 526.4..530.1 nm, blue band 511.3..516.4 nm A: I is 1.4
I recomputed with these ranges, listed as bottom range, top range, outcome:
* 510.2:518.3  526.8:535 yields 1.37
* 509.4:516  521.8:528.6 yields 1.30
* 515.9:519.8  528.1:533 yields 1.23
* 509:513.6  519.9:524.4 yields 1.19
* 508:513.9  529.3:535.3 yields 1.31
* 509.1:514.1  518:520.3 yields 1.14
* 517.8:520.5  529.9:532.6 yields 1.17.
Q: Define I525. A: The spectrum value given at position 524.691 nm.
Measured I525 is 1.162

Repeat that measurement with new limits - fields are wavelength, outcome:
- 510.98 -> 1.274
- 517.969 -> 1.148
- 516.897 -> 1.35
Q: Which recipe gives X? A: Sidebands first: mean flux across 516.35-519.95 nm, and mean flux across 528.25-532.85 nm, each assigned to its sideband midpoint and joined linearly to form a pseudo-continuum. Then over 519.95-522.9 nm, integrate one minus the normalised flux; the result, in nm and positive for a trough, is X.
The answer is -0.10 nm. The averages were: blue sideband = 1.27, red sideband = 1.44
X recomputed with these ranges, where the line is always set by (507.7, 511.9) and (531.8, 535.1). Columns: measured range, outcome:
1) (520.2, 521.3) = 0.01 nm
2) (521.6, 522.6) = -0.04 nm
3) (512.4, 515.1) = 0.40 nm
